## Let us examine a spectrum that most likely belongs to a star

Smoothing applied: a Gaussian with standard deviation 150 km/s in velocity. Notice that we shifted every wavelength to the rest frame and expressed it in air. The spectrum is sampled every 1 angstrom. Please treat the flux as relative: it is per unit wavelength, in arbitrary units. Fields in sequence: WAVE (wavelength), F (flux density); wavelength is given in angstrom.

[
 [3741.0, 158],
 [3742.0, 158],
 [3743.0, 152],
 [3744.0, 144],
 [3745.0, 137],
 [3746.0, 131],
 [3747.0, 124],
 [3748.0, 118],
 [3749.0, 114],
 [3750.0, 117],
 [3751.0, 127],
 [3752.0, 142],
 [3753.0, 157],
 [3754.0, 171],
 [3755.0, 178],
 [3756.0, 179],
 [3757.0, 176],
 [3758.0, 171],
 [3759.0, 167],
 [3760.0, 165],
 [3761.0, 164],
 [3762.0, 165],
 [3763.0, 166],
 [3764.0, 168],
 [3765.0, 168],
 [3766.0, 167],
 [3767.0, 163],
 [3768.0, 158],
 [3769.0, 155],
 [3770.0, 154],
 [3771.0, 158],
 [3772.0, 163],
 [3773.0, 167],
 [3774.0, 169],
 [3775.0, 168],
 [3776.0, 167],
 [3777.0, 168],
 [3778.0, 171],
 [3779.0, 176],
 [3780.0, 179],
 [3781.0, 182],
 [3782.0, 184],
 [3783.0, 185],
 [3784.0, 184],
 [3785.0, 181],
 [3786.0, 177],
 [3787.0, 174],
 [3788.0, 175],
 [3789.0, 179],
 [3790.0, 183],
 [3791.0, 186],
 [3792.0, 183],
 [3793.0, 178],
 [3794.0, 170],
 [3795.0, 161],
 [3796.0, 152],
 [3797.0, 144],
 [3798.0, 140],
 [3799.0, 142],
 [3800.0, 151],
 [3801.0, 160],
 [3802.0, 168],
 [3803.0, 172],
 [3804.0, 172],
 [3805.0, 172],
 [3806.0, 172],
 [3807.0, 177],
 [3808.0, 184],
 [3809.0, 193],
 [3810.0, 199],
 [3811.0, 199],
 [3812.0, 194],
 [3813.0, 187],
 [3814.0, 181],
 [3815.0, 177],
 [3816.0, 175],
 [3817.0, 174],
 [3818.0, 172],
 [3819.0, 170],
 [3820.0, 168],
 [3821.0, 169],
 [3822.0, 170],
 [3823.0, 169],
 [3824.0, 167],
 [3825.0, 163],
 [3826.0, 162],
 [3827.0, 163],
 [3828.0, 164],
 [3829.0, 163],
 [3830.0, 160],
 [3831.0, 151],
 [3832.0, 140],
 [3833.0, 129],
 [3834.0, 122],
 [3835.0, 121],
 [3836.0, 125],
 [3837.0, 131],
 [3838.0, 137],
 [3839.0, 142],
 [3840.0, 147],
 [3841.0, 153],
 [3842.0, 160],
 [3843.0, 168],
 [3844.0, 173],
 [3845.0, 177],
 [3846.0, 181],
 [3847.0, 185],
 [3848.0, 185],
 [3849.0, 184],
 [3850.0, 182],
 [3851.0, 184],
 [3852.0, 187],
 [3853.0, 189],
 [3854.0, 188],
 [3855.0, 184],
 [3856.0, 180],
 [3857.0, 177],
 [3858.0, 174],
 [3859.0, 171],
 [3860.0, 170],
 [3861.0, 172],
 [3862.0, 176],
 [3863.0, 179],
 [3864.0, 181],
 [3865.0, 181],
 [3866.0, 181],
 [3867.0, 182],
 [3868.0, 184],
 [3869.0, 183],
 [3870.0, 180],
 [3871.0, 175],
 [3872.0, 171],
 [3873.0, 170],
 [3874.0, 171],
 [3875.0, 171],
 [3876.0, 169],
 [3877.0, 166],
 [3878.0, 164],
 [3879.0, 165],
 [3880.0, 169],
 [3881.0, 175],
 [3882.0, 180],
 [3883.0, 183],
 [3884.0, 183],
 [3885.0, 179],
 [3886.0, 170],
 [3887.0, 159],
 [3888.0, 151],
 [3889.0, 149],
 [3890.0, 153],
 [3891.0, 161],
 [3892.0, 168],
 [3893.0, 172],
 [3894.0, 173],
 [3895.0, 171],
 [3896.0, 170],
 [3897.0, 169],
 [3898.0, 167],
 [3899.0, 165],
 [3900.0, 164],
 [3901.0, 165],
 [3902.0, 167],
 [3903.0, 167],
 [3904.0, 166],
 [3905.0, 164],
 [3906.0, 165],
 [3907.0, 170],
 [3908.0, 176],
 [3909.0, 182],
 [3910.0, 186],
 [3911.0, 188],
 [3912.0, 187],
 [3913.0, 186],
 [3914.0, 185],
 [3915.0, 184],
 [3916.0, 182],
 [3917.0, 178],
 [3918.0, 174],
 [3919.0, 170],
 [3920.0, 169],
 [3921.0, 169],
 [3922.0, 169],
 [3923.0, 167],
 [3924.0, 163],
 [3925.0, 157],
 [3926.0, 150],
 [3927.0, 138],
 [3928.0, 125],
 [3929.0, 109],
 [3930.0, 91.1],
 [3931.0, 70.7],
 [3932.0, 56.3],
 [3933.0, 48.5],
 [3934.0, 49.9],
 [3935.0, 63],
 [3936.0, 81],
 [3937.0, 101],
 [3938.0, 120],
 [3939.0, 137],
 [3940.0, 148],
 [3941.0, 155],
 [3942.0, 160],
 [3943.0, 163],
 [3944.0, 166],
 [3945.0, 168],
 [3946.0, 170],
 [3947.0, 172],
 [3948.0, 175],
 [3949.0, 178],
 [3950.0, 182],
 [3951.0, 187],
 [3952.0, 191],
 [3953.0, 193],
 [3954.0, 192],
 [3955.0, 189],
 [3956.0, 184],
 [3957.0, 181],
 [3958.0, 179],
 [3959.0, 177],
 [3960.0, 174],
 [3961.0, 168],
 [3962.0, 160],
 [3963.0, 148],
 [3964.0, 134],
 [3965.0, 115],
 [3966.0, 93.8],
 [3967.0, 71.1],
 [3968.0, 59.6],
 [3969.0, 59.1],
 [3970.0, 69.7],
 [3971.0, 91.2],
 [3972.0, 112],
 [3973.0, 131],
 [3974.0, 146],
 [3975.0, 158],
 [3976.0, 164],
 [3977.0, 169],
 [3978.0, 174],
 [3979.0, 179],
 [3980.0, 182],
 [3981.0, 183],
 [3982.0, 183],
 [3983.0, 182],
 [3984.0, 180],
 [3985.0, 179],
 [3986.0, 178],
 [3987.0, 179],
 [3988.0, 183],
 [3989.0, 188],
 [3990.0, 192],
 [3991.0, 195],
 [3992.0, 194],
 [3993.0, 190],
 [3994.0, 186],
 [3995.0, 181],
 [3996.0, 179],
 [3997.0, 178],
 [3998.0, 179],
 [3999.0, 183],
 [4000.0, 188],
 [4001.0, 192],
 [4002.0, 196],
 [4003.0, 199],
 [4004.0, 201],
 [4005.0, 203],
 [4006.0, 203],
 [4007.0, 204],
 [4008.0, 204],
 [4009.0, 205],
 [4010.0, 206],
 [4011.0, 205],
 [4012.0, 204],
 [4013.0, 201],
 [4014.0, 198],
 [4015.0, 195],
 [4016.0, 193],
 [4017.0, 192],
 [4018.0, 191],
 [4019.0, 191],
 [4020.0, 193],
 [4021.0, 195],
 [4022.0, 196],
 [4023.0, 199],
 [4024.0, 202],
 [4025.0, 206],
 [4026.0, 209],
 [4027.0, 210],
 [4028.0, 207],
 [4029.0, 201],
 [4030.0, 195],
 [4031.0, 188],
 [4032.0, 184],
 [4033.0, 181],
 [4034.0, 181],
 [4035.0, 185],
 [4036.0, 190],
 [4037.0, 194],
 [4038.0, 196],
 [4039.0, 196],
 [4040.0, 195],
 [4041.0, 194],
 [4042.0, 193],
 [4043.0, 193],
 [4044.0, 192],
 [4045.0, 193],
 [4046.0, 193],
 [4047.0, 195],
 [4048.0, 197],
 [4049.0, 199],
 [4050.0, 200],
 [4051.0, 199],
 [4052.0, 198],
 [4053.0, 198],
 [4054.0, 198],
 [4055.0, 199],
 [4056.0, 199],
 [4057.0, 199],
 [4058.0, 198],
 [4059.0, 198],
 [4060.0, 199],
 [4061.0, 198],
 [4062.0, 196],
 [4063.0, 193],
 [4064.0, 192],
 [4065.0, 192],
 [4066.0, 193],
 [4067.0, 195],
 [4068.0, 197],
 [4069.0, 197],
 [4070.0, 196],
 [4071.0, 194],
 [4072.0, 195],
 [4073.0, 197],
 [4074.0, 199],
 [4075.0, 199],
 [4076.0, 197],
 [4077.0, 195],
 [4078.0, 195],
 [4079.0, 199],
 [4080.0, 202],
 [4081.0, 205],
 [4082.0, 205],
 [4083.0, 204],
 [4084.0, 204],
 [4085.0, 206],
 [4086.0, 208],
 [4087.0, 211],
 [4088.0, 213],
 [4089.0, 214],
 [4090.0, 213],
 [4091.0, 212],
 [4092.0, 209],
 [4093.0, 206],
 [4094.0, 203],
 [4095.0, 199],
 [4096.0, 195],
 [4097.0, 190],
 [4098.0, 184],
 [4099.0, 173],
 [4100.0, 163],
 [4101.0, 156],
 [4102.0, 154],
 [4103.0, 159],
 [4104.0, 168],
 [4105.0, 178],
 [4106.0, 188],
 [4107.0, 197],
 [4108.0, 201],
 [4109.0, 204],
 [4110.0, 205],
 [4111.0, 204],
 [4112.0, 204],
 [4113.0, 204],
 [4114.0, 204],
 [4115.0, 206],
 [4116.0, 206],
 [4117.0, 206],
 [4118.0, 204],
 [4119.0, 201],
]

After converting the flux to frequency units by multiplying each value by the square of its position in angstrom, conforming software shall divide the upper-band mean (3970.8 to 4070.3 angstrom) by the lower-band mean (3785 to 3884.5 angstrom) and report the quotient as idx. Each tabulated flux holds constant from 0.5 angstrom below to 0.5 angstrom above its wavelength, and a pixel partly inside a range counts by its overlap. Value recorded 1.2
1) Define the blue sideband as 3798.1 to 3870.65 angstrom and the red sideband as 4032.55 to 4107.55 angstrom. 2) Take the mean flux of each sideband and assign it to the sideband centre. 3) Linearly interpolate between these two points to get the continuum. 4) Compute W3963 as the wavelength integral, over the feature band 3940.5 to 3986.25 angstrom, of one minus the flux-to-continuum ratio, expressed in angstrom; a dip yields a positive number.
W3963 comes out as 6.6 angstrom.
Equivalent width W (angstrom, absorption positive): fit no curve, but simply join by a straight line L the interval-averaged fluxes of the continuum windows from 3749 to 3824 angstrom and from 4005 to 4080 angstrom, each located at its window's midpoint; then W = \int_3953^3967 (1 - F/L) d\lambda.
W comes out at 2.1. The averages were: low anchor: 169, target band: 159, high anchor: 197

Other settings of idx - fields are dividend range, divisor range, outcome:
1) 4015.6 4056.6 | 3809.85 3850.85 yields 1.32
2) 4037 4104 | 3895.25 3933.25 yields 1.34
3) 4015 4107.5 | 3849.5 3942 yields 1.32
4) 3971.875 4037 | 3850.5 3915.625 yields 1.15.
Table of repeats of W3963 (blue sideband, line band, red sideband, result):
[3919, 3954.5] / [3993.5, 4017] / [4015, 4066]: -2.3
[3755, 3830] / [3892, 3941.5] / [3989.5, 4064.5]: 9.1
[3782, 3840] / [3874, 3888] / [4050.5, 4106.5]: 0.2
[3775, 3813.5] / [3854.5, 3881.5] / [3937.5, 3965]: -0.6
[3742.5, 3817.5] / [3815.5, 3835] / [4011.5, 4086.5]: 1.3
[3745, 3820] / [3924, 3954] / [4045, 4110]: 7.6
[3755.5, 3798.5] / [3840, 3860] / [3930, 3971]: -2.8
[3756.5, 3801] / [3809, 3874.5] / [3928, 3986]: -4.5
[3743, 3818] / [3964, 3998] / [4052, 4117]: 5.8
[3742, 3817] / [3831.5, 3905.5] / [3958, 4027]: 0.6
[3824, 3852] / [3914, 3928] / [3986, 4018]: 0.8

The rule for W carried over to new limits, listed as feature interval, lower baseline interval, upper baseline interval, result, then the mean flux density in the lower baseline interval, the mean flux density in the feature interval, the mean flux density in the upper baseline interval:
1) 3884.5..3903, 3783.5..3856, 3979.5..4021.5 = 1.3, 168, 165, 191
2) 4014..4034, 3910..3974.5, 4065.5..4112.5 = -2.7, 144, 196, 195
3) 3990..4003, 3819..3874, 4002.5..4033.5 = 0.5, 167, 187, 199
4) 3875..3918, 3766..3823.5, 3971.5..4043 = 2.0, 172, 171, 188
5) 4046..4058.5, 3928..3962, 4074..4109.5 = -1.2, 145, 198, 195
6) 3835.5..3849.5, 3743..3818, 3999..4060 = 1.1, 166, 161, 197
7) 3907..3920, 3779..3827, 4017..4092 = 0.3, 173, 181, 198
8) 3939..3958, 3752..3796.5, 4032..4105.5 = 1.1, 170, 174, 195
